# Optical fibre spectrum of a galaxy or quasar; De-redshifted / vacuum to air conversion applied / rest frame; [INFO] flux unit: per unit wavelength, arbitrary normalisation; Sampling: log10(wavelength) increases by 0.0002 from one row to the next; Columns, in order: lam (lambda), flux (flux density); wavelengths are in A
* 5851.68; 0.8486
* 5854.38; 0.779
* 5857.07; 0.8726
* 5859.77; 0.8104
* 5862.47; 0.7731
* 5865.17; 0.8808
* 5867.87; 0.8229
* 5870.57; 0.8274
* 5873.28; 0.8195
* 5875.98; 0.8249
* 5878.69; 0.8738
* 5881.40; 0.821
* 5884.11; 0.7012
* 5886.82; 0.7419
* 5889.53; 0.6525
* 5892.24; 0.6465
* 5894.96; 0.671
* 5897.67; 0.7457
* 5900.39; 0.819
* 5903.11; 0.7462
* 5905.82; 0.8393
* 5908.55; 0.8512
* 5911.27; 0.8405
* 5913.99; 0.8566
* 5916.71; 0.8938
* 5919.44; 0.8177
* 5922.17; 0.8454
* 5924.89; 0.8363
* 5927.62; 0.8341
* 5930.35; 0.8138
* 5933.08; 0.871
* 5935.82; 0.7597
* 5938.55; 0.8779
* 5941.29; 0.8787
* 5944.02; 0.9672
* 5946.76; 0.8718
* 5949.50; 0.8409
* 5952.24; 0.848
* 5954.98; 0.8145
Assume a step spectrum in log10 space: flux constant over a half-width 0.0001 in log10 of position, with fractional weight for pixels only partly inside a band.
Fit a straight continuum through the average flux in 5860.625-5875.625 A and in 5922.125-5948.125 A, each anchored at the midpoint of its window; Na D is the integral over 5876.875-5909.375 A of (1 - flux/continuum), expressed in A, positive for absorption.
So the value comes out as 3.0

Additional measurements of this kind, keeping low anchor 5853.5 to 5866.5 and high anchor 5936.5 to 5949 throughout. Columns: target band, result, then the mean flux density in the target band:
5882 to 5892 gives 1.7 A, 0.702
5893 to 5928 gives 2.1 A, 0.812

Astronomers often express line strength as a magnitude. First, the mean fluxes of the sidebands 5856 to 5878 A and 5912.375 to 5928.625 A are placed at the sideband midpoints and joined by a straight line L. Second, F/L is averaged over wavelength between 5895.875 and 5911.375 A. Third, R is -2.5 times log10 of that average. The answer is 0.06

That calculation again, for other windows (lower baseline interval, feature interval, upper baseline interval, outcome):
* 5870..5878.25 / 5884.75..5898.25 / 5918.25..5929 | 0.20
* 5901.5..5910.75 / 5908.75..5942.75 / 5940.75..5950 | 0.01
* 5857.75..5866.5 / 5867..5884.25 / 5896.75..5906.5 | -0.01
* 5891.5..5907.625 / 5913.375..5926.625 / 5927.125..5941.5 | -0.06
